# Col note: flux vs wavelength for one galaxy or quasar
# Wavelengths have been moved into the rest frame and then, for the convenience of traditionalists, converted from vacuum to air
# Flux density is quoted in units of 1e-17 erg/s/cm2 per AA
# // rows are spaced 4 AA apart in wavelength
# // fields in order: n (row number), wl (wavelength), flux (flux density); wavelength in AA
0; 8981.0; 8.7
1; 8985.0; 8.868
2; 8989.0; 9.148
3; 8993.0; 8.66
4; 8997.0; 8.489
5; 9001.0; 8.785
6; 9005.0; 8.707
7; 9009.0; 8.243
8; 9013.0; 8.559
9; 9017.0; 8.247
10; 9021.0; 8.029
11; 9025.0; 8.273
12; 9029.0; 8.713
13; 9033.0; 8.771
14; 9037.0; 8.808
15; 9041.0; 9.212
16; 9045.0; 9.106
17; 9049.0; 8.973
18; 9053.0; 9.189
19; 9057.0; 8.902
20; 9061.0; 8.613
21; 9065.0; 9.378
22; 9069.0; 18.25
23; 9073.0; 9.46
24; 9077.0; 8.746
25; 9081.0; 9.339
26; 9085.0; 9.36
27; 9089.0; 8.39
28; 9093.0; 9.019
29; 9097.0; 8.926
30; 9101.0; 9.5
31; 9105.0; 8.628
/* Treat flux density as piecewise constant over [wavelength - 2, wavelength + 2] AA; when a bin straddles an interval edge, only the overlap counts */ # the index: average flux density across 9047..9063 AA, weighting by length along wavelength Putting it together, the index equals 8.92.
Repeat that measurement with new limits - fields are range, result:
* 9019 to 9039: 8.52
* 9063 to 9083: 11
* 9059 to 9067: 9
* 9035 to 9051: 9.02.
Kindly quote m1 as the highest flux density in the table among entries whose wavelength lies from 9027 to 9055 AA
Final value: 9.212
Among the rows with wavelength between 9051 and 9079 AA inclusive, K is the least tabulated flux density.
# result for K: 8.613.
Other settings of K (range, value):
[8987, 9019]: 8.243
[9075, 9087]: 8.746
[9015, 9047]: 8.029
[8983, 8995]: 8.66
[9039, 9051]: 8.973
